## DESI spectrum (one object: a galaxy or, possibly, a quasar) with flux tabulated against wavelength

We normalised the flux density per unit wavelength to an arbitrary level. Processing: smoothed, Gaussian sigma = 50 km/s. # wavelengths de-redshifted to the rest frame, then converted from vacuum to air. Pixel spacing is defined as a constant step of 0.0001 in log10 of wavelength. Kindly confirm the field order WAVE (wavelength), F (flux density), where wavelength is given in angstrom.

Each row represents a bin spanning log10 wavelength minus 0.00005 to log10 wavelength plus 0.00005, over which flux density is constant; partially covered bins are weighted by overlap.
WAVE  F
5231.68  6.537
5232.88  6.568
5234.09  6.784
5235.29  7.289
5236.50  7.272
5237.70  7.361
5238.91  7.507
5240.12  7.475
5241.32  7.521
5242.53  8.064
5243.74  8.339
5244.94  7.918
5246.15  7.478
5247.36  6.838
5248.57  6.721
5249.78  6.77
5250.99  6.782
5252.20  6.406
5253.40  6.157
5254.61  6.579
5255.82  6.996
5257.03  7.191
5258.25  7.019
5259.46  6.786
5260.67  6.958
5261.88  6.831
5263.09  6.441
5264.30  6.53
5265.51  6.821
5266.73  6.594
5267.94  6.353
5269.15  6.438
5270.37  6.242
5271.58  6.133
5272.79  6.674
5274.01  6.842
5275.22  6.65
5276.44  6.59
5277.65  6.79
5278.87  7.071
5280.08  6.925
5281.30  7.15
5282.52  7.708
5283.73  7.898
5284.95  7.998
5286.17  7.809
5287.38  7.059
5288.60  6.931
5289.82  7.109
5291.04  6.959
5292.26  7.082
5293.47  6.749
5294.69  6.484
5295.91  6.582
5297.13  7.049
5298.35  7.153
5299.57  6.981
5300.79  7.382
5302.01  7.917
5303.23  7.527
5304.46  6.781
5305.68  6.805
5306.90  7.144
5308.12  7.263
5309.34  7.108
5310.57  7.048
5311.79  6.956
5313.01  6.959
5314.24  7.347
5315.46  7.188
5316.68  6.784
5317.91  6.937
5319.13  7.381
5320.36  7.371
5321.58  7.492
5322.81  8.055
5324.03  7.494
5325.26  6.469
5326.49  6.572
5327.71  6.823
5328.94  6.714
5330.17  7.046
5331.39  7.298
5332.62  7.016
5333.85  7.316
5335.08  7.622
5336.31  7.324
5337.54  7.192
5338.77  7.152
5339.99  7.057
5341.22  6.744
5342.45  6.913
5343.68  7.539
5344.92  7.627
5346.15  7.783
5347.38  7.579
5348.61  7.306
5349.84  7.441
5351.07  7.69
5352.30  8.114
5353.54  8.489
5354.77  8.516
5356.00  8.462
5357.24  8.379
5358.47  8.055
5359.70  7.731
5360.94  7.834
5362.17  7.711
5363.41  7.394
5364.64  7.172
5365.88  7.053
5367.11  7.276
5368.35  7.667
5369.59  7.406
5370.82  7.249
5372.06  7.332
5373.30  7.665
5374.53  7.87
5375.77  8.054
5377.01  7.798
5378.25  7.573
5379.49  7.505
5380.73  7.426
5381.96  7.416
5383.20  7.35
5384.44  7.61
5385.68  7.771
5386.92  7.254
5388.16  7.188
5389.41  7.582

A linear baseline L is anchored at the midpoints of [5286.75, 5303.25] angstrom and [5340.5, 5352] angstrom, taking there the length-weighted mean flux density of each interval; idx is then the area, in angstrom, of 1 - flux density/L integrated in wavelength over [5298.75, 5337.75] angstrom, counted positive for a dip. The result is 0.3 angstrom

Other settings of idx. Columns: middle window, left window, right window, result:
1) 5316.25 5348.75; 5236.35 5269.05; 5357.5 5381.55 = 0.8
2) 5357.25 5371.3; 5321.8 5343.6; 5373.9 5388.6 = -0.2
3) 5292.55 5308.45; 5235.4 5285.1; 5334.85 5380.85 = 0.4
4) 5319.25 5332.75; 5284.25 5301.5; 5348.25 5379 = 0.5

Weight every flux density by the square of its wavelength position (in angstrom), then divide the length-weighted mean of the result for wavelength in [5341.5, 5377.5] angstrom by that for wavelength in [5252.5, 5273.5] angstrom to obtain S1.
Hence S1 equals 1.2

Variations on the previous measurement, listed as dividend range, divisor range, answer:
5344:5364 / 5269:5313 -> 1.15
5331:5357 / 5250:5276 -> 1.17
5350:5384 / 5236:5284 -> 1.15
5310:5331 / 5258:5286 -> 1.05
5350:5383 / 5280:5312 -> 1.10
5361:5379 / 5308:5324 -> 1.06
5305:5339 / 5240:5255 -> 1.03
